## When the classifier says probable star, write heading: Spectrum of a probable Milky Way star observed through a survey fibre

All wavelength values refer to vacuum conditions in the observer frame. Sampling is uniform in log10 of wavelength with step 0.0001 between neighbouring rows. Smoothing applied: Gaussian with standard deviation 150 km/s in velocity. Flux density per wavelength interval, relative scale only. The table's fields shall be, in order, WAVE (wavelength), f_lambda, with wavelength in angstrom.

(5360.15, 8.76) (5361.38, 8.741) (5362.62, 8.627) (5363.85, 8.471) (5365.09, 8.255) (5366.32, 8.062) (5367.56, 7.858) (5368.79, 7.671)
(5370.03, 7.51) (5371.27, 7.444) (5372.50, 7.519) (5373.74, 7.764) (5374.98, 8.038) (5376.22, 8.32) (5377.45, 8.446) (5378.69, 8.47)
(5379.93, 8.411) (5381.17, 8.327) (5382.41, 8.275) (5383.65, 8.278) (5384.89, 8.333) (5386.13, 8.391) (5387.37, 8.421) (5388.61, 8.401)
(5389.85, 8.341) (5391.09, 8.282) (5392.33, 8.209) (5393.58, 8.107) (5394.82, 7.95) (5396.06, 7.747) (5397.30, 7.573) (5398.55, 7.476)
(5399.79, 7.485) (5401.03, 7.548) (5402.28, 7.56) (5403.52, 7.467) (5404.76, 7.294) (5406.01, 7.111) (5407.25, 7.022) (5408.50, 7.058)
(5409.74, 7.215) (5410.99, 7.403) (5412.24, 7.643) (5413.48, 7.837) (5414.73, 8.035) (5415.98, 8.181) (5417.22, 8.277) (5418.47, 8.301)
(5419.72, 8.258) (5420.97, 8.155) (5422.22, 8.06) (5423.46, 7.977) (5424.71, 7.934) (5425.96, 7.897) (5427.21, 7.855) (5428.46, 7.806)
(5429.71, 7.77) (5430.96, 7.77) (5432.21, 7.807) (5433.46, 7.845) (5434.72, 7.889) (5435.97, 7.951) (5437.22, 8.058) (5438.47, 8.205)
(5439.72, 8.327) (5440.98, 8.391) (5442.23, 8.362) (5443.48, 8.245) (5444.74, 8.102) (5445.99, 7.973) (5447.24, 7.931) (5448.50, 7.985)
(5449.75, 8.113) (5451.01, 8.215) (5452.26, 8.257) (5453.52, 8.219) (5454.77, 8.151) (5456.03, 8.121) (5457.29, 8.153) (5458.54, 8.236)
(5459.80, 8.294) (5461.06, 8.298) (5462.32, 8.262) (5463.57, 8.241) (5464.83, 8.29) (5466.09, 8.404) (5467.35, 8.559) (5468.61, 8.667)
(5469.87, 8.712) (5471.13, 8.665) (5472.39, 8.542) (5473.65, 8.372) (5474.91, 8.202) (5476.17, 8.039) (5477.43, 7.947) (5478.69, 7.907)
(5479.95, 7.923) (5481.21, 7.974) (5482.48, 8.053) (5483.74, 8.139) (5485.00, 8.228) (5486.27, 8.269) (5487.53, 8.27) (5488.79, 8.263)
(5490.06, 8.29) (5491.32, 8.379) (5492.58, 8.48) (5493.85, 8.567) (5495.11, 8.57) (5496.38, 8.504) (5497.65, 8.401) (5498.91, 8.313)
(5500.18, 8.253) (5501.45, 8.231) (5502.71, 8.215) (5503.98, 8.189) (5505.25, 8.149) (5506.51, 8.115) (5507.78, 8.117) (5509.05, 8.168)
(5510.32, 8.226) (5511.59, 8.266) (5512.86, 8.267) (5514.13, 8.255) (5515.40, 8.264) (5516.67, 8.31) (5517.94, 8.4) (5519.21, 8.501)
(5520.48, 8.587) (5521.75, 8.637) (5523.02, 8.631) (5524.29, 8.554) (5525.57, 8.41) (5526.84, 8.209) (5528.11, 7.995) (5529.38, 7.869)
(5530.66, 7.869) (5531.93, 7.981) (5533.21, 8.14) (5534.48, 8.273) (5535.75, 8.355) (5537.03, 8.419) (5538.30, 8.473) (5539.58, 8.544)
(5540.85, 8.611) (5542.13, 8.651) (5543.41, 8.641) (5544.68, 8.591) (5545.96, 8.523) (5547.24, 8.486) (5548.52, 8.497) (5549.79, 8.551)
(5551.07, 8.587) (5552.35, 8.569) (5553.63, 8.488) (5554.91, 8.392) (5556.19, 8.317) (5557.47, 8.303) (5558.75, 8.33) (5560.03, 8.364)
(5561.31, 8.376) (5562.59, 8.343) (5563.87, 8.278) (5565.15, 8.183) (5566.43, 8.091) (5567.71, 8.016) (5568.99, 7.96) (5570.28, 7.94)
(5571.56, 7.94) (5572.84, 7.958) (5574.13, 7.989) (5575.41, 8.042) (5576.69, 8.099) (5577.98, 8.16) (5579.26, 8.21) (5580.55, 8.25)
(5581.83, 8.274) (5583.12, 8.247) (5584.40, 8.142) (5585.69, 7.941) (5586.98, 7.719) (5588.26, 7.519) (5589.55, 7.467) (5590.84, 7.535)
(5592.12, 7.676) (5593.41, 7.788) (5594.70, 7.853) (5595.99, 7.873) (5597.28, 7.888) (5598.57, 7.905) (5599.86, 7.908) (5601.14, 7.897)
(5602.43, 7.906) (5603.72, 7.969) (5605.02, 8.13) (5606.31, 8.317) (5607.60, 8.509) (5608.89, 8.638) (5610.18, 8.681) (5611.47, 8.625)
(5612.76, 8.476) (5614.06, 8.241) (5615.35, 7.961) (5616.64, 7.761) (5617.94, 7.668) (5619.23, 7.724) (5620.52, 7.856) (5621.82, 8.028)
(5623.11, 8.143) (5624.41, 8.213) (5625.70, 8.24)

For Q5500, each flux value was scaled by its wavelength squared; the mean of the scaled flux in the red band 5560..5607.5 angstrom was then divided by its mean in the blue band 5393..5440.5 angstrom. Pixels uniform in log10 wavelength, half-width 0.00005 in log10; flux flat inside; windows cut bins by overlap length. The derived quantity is 1.09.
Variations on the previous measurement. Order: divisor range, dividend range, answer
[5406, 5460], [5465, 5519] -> 1.06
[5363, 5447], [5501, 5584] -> 1.10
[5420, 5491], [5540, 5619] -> 1.05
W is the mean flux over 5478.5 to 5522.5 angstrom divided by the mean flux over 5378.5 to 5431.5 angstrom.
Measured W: 1.0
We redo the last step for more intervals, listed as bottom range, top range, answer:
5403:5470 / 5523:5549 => 1.04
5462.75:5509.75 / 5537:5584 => 1.00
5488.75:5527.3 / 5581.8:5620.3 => 0.96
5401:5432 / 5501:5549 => 1.08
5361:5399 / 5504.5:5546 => 1.03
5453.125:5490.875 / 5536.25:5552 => 1.03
